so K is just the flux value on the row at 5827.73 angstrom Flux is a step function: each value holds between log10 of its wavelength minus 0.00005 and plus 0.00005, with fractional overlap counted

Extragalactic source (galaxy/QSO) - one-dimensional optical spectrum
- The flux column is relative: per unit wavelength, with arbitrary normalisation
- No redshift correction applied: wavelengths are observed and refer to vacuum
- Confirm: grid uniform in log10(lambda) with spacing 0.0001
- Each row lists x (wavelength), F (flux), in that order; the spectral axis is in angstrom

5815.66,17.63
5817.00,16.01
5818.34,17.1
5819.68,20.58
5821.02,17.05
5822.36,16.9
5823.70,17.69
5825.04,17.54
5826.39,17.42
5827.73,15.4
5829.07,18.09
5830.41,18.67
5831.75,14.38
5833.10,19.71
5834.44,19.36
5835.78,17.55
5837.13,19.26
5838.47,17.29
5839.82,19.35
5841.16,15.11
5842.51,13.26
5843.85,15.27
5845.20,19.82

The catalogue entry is 15.4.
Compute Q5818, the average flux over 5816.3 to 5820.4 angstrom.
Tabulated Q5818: 17.9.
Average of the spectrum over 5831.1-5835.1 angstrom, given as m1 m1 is 17.8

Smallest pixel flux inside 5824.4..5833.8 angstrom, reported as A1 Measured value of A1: 14.38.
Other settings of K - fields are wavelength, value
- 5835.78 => 17.55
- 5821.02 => 17.05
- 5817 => 16.01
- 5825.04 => 17.54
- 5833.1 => 19.71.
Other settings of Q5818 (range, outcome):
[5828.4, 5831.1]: 18.4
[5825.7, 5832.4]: 16.8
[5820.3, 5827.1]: 17.3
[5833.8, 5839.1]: 18.4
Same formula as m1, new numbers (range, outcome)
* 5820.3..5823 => 17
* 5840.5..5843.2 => 14.2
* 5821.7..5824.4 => 17.3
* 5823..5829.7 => 17.2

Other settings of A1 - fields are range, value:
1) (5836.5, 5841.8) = 15.11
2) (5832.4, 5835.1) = 19.36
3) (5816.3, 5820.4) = 16.01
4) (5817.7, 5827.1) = 16.9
